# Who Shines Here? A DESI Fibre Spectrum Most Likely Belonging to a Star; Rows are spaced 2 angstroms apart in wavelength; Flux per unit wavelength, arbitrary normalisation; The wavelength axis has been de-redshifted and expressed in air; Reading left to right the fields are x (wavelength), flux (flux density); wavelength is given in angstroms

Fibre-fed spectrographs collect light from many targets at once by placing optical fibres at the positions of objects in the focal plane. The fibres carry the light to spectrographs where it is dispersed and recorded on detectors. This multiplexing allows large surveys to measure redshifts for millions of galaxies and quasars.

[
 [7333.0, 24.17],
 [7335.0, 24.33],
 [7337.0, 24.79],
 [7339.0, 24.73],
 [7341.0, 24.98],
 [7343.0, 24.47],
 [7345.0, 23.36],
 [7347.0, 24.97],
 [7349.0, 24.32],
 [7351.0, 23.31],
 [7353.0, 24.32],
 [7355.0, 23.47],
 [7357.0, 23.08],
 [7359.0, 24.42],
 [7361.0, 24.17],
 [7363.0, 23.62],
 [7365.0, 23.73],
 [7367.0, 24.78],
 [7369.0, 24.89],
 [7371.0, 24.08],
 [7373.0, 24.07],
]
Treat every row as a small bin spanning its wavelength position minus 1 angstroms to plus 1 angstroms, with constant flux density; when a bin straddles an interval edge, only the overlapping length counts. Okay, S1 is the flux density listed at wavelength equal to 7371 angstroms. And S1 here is 24.08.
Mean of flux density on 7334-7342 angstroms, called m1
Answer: 24.7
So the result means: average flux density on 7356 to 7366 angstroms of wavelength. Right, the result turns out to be 23.8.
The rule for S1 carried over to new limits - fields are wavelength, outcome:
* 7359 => 24.42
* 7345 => 23.36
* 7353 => 24.32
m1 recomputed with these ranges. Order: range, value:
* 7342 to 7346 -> 23.9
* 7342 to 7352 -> 24.1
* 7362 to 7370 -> 24.3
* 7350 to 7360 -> 23.7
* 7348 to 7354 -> 24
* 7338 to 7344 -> 24.7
